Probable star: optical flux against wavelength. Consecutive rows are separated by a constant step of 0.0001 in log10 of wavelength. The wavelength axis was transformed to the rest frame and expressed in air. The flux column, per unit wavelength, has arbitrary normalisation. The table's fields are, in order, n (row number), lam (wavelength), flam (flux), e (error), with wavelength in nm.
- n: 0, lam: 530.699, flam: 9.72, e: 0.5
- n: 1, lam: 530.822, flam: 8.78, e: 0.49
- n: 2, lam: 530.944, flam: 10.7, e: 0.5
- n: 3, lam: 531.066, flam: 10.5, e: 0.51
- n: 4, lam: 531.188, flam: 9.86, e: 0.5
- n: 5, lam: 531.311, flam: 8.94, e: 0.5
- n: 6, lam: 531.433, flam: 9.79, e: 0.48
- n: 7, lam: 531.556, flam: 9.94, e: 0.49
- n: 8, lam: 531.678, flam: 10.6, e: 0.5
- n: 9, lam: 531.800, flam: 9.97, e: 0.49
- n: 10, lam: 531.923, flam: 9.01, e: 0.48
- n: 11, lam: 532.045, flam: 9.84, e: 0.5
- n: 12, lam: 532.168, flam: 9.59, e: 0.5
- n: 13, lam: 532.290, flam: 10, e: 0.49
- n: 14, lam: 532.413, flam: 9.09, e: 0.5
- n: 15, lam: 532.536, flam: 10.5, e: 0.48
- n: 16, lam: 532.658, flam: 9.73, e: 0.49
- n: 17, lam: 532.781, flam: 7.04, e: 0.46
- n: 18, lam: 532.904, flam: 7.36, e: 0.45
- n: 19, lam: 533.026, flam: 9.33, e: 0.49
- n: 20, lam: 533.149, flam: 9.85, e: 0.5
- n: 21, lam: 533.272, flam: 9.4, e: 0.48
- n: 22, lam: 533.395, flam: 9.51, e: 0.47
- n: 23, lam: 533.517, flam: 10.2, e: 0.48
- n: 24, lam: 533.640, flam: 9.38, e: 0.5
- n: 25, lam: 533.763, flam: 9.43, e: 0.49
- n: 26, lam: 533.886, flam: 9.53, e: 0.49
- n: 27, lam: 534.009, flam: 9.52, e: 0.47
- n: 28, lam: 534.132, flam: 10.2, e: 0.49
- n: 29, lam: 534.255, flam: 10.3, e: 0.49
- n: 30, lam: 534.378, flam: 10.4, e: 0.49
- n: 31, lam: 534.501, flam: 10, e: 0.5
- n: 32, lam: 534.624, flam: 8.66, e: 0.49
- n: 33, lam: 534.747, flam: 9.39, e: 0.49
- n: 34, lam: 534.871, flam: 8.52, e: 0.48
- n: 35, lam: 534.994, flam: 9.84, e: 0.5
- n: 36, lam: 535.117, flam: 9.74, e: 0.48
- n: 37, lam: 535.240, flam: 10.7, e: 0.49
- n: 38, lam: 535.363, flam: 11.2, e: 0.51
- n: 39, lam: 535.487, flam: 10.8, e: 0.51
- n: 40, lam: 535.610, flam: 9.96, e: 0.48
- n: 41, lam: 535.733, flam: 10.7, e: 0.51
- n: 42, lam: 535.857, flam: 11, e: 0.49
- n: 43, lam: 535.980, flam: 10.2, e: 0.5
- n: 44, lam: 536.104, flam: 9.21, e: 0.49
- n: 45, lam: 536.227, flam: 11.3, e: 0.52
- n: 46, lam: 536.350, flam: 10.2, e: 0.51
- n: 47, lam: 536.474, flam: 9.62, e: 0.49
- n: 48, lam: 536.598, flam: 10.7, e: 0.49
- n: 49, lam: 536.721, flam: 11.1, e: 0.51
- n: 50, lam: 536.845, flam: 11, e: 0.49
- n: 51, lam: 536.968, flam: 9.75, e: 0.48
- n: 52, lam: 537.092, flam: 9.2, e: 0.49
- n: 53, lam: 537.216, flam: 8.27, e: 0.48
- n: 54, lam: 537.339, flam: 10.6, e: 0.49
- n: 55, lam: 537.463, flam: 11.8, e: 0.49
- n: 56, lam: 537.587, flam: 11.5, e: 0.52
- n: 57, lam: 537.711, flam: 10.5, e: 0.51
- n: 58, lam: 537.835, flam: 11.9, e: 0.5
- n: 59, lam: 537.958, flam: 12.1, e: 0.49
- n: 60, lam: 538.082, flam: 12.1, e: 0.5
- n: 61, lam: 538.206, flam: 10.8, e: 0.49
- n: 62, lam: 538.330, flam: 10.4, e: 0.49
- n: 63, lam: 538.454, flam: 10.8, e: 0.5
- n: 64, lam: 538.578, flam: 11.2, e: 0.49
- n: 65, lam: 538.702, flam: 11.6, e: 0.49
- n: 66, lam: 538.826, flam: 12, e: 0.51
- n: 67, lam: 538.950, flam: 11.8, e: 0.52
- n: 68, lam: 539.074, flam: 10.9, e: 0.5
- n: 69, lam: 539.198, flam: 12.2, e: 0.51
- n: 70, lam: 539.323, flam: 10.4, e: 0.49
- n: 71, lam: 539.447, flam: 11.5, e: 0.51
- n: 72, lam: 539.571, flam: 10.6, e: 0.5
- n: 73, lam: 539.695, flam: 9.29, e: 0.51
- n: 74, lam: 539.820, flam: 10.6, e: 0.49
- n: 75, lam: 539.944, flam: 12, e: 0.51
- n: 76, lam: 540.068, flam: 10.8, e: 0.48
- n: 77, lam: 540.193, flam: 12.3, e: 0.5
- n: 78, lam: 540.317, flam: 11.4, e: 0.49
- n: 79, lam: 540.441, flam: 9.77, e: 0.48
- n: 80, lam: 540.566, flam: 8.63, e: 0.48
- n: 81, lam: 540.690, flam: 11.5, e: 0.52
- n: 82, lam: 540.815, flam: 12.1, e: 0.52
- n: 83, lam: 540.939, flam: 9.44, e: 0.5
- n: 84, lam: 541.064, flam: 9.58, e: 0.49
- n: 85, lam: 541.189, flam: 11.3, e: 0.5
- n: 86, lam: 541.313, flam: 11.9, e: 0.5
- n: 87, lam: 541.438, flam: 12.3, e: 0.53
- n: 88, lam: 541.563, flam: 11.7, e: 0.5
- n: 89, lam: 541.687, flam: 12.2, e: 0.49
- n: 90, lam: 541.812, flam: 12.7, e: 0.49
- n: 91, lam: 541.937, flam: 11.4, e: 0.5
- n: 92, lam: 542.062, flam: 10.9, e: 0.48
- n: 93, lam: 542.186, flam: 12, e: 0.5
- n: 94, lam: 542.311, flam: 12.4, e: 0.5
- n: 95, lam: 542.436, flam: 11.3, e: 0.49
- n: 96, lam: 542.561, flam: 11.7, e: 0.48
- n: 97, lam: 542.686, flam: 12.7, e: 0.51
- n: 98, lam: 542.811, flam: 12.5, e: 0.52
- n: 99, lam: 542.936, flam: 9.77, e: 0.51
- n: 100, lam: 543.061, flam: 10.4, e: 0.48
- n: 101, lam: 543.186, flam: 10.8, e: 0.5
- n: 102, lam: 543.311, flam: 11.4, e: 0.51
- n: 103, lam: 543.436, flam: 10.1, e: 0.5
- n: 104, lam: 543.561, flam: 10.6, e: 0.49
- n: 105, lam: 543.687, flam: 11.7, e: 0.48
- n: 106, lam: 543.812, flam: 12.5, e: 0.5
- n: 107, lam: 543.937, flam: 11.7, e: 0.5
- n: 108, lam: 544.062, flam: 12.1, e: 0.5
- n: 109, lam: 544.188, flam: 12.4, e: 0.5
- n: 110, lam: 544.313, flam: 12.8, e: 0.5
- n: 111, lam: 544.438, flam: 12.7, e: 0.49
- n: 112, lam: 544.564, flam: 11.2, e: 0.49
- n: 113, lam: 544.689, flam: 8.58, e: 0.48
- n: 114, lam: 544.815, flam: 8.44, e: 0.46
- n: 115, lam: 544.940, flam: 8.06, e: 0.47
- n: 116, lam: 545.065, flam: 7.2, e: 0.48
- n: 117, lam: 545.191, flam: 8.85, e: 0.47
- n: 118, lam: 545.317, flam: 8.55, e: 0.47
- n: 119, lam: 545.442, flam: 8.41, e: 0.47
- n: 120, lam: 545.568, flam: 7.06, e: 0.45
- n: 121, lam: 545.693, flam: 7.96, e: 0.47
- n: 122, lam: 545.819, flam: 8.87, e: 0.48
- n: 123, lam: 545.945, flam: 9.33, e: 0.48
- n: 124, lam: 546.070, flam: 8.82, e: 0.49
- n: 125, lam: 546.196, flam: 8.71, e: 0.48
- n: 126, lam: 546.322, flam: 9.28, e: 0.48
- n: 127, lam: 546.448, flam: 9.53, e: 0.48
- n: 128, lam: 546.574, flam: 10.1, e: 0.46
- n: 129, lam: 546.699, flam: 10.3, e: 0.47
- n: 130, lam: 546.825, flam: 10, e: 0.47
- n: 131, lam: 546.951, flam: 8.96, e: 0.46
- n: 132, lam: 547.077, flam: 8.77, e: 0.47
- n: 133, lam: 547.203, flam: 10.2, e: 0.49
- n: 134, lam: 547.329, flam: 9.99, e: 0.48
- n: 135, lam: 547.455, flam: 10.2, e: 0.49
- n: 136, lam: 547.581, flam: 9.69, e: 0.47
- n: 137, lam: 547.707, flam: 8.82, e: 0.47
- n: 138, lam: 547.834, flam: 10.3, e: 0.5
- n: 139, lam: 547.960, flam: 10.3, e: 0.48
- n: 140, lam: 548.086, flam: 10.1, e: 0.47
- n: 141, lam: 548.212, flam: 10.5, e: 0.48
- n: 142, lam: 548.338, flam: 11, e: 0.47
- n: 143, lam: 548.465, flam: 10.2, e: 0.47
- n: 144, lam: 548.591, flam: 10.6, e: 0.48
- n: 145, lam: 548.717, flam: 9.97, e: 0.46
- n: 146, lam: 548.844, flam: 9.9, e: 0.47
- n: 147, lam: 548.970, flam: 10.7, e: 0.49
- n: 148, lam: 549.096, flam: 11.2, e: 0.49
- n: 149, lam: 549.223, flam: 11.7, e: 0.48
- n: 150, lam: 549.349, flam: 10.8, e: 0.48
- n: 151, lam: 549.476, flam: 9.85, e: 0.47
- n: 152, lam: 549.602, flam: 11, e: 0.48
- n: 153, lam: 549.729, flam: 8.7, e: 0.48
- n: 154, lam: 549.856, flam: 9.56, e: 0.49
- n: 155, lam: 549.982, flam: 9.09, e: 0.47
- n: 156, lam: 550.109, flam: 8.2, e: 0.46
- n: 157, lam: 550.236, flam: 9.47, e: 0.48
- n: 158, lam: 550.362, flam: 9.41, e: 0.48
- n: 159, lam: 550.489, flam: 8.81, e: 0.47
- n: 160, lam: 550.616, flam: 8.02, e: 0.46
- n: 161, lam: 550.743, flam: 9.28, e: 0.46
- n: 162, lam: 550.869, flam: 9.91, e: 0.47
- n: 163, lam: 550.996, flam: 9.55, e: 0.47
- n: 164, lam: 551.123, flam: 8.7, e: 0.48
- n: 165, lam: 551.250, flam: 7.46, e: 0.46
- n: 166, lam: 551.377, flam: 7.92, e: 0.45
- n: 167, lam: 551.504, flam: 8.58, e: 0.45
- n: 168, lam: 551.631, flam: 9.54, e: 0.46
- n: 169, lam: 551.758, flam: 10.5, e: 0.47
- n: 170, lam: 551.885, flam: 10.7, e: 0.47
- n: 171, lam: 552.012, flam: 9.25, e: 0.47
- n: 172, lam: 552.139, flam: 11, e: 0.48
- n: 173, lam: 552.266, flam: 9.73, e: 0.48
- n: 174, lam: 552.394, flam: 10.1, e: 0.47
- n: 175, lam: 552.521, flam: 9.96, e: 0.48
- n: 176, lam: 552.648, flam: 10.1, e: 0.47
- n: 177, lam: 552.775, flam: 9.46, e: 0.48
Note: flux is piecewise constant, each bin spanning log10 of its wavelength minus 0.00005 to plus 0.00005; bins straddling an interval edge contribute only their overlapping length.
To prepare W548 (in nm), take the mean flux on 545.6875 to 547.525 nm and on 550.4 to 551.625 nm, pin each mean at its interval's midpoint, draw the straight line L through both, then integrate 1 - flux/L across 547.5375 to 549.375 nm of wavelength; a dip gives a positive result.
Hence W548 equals -0.25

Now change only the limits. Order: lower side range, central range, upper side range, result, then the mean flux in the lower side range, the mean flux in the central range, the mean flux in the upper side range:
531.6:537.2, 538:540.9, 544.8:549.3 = -0.41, 9.82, 11.1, 9.54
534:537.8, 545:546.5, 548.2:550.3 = 0.24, 10.2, 8.54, 10.1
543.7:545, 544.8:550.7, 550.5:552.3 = 0.40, 11.1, 9.49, 9.28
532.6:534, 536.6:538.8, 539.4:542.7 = -0.11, 9.17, 10.9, 11.2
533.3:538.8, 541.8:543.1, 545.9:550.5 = -0.19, 10.3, 11.6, 9.85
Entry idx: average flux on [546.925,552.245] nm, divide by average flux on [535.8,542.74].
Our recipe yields 0.9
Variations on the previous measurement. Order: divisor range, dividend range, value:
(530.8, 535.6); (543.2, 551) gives 1.02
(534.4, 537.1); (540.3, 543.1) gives 1.11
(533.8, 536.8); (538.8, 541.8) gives 1.10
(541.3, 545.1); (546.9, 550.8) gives 0.88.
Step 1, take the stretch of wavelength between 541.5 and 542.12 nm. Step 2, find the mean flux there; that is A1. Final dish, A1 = 11.8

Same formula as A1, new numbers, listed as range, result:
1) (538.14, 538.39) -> 10.6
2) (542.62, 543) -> 11.7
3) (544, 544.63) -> 12.2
